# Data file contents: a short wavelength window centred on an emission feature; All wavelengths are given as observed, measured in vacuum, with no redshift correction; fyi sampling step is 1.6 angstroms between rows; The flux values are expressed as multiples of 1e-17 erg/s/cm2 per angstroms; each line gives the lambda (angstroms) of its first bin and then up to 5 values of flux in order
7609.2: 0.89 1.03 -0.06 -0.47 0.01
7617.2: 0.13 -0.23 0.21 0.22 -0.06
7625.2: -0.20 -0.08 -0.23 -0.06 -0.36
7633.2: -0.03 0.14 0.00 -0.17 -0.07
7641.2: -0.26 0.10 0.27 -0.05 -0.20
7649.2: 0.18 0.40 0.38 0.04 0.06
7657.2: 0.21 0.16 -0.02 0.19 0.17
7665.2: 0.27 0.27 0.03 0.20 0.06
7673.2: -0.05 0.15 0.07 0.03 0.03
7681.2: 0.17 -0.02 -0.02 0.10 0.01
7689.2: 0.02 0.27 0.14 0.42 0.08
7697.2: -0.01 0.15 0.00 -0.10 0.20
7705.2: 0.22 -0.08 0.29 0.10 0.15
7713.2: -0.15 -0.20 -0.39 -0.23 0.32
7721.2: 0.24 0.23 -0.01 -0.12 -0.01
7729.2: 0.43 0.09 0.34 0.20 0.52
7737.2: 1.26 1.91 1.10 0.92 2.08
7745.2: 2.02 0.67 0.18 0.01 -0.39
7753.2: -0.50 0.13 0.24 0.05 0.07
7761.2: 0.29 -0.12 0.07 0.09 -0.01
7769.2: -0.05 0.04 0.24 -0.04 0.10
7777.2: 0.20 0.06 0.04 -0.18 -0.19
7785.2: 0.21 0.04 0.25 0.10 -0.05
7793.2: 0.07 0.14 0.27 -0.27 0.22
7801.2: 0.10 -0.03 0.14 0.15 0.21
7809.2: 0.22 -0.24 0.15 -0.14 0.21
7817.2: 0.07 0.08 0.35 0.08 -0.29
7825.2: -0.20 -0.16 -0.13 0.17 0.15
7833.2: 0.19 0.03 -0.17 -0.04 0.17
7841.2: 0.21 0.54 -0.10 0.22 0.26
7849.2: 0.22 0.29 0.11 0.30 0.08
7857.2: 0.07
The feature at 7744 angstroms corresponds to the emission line [O II]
